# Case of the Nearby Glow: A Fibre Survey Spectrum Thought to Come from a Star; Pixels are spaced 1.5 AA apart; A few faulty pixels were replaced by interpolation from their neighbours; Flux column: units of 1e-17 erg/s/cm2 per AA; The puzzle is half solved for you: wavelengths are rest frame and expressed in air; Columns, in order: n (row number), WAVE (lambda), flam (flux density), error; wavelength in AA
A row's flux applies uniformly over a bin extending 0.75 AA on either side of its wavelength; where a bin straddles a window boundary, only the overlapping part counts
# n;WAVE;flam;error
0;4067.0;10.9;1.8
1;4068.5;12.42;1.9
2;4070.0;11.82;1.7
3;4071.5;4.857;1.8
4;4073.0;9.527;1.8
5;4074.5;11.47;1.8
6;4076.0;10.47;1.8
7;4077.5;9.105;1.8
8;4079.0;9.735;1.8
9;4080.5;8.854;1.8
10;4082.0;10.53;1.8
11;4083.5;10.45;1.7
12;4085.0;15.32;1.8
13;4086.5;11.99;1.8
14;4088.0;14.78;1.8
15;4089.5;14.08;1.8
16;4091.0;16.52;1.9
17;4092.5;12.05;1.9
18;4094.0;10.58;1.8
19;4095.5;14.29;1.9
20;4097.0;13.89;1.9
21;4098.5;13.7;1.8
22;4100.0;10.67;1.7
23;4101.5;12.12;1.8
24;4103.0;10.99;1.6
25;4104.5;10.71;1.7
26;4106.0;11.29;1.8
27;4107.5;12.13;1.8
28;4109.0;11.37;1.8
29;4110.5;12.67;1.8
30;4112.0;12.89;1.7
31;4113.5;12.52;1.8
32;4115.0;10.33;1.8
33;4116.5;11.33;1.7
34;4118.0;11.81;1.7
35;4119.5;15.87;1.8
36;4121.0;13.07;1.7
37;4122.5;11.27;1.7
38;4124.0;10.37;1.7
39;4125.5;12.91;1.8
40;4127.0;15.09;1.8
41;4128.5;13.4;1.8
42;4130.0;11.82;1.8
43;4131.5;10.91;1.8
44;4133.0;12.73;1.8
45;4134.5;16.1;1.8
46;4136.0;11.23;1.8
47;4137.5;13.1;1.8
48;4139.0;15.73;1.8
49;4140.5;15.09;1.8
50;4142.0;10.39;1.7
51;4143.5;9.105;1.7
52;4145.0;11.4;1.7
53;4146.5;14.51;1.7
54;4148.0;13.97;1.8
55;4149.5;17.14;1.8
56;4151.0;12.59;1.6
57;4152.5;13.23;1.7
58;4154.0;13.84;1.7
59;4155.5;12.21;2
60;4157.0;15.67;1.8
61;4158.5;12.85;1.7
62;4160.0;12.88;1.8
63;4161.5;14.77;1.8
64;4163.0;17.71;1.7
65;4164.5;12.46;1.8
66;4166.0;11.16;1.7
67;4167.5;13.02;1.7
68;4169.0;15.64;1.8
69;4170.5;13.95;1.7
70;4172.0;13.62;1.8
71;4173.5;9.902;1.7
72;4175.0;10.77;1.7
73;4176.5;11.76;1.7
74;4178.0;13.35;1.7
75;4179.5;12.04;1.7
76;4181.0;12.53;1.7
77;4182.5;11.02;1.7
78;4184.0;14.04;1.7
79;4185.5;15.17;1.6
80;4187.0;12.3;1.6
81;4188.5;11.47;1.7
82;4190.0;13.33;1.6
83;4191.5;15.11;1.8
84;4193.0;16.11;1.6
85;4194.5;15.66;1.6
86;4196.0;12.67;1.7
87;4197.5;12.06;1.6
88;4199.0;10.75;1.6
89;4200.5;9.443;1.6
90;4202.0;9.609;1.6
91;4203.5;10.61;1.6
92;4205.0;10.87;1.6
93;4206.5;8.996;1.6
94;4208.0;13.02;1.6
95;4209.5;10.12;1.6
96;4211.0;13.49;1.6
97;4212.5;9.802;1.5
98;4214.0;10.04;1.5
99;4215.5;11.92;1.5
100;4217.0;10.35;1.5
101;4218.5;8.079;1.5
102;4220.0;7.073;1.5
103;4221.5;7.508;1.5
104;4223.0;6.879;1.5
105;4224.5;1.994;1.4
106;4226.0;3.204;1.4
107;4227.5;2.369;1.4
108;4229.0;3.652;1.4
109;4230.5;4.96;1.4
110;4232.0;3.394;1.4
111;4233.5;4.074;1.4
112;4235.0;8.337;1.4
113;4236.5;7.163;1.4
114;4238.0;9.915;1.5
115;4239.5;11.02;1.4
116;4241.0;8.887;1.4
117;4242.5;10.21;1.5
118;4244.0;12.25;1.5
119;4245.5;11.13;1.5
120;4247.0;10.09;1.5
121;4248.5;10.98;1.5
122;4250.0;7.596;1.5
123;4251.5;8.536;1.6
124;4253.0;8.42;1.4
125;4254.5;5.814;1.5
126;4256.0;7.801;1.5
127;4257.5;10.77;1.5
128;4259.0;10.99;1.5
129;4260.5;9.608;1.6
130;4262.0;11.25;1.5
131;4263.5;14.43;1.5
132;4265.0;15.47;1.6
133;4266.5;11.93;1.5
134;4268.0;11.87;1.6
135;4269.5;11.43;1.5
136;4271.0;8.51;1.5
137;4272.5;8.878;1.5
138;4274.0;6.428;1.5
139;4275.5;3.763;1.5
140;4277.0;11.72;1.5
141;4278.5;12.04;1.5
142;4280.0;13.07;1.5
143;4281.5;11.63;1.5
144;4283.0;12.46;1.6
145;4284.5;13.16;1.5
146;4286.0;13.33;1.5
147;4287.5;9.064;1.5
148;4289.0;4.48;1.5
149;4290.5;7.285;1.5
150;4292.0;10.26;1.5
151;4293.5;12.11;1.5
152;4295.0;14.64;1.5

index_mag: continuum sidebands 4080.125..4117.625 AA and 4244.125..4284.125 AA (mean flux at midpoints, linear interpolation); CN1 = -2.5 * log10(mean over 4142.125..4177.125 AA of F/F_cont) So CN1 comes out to -0.14 mag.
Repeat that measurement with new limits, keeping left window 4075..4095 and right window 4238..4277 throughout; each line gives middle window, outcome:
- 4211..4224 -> 0.15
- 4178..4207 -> -0.16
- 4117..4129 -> -0.13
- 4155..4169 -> -0.24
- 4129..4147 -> -0.12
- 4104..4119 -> -0.02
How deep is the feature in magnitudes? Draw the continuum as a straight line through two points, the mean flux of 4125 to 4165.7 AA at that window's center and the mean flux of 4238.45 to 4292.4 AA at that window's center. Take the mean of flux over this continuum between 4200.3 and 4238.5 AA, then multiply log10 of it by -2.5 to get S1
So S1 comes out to 0.40 mag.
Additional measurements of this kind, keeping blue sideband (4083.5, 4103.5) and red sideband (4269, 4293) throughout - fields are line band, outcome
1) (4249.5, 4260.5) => 0.188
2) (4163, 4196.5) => -0.138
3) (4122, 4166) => -0.089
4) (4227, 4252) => 0.303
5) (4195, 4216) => 0.015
